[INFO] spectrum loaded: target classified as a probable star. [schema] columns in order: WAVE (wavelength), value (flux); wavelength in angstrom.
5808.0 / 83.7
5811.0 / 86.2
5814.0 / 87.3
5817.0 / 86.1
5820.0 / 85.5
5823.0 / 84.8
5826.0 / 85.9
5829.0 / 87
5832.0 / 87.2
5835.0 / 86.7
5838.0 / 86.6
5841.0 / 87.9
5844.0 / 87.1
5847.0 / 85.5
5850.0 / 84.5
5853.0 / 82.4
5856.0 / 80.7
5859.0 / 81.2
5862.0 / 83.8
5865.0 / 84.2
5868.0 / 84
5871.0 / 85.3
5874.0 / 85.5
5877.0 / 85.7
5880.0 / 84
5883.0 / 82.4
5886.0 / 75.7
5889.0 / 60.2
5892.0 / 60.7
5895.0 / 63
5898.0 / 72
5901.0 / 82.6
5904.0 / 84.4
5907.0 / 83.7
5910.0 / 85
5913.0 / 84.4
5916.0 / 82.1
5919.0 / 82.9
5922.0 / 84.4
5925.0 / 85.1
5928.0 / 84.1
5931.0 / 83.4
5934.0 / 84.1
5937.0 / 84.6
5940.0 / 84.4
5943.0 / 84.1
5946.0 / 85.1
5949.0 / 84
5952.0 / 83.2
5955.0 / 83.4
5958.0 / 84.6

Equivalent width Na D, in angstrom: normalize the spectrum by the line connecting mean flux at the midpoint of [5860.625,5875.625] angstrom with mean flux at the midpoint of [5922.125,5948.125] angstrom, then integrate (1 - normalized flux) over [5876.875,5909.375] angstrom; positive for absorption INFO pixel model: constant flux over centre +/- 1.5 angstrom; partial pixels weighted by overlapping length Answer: 3.39 angstrom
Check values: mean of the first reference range 84.6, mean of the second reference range 84.4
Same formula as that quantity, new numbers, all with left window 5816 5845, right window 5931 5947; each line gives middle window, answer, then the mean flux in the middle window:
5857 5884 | 0.5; 84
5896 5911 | 0.7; 80.8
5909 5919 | 0.1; 83.6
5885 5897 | 2.9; 64.7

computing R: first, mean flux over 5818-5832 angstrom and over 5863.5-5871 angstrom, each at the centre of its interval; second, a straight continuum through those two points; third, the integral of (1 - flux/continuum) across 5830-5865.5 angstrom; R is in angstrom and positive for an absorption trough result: 0.1 angstrom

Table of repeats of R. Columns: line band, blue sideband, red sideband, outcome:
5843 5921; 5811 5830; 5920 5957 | 4.22 angstrom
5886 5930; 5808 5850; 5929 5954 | 3.41 angstrom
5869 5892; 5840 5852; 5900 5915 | 1.69 angstrom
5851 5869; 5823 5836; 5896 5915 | 0.37 angstrom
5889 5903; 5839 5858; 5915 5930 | 2.49 angstrom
